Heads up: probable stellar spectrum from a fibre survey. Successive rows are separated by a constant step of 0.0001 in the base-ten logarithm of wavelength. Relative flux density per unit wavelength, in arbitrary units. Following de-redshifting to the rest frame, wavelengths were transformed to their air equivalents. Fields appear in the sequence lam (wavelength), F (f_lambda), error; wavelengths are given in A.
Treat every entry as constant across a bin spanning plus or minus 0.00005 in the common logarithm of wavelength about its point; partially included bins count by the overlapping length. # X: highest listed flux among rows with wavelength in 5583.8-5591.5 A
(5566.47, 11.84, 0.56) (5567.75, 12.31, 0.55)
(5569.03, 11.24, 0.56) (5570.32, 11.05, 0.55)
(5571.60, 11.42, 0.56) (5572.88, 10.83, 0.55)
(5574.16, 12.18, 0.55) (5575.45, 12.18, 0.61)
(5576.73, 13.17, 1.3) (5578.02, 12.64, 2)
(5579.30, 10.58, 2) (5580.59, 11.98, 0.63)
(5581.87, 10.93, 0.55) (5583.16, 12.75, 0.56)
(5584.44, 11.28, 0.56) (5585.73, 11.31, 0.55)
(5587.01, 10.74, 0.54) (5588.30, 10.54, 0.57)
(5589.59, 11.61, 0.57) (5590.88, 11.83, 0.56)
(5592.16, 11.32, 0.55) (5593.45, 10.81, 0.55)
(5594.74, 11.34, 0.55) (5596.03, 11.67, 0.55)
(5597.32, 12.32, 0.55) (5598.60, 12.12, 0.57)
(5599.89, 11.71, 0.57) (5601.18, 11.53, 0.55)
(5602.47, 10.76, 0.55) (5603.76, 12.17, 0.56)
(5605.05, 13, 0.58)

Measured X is 11.83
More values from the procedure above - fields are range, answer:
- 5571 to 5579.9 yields 13.17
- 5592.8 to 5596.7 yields 11.67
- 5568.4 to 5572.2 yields 11.42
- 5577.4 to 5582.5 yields 12.64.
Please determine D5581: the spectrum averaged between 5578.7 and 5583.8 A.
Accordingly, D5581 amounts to 11.6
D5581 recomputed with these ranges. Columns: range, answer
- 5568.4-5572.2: 11.2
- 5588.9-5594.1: 11.4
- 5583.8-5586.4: 11.3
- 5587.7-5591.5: 11.3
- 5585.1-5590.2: 11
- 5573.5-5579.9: 12.2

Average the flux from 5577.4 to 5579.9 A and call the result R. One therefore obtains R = 11.6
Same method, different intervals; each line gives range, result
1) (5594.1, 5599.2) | 11.9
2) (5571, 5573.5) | 11.1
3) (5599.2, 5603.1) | 11.3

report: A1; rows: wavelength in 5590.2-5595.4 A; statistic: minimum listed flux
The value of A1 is 10.81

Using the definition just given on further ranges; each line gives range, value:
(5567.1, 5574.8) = 10.83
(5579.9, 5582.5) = 10.93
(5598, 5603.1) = 10.76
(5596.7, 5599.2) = 12.12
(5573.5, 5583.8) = 10.58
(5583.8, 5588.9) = 10.54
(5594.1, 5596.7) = 11.34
